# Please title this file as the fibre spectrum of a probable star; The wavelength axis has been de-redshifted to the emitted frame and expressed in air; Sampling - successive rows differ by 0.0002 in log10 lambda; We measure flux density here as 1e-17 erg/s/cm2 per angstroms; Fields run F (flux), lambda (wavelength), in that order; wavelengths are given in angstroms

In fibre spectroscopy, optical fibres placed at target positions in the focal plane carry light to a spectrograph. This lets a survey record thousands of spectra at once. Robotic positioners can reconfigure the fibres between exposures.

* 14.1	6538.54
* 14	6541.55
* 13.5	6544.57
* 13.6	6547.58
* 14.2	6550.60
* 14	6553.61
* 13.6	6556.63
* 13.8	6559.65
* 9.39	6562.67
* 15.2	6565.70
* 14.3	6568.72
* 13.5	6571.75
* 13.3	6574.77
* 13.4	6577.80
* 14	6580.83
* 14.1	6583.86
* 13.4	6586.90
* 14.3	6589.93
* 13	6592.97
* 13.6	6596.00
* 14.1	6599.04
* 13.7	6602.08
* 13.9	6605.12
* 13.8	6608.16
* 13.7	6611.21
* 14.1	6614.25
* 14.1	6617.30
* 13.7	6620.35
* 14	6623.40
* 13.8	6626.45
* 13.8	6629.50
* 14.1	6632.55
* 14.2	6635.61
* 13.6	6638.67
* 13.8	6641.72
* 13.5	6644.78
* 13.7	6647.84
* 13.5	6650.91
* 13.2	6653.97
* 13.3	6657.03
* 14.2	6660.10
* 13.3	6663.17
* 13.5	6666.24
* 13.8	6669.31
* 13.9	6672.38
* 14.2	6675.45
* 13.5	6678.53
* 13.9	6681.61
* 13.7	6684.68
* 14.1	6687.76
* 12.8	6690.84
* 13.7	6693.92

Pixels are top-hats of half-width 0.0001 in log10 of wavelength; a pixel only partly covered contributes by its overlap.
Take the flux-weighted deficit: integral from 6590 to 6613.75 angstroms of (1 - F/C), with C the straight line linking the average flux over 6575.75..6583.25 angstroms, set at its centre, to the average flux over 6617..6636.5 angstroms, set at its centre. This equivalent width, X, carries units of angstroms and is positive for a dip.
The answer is 0.1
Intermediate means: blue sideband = 13.7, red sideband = 13.9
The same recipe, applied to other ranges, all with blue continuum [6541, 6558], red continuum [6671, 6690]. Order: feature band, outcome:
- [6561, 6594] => 0.9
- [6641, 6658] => 0.4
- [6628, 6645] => 0.0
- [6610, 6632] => -0.1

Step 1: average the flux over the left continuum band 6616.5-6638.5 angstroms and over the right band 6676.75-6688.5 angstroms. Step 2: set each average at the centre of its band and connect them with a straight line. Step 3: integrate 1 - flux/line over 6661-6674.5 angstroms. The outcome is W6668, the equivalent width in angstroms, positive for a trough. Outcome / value 0.1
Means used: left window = 13.9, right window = 13.8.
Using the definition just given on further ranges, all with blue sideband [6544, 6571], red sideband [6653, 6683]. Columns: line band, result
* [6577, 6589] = -0.2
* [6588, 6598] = -0.1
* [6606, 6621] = -0.3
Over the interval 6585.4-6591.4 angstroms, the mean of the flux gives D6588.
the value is 13.9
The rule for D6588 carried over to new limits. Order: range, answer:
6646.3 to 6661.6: 13.6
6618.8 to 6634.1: 13.9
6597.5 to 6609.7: 13.9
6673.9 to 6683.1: 13.9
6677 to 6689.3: 13.8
